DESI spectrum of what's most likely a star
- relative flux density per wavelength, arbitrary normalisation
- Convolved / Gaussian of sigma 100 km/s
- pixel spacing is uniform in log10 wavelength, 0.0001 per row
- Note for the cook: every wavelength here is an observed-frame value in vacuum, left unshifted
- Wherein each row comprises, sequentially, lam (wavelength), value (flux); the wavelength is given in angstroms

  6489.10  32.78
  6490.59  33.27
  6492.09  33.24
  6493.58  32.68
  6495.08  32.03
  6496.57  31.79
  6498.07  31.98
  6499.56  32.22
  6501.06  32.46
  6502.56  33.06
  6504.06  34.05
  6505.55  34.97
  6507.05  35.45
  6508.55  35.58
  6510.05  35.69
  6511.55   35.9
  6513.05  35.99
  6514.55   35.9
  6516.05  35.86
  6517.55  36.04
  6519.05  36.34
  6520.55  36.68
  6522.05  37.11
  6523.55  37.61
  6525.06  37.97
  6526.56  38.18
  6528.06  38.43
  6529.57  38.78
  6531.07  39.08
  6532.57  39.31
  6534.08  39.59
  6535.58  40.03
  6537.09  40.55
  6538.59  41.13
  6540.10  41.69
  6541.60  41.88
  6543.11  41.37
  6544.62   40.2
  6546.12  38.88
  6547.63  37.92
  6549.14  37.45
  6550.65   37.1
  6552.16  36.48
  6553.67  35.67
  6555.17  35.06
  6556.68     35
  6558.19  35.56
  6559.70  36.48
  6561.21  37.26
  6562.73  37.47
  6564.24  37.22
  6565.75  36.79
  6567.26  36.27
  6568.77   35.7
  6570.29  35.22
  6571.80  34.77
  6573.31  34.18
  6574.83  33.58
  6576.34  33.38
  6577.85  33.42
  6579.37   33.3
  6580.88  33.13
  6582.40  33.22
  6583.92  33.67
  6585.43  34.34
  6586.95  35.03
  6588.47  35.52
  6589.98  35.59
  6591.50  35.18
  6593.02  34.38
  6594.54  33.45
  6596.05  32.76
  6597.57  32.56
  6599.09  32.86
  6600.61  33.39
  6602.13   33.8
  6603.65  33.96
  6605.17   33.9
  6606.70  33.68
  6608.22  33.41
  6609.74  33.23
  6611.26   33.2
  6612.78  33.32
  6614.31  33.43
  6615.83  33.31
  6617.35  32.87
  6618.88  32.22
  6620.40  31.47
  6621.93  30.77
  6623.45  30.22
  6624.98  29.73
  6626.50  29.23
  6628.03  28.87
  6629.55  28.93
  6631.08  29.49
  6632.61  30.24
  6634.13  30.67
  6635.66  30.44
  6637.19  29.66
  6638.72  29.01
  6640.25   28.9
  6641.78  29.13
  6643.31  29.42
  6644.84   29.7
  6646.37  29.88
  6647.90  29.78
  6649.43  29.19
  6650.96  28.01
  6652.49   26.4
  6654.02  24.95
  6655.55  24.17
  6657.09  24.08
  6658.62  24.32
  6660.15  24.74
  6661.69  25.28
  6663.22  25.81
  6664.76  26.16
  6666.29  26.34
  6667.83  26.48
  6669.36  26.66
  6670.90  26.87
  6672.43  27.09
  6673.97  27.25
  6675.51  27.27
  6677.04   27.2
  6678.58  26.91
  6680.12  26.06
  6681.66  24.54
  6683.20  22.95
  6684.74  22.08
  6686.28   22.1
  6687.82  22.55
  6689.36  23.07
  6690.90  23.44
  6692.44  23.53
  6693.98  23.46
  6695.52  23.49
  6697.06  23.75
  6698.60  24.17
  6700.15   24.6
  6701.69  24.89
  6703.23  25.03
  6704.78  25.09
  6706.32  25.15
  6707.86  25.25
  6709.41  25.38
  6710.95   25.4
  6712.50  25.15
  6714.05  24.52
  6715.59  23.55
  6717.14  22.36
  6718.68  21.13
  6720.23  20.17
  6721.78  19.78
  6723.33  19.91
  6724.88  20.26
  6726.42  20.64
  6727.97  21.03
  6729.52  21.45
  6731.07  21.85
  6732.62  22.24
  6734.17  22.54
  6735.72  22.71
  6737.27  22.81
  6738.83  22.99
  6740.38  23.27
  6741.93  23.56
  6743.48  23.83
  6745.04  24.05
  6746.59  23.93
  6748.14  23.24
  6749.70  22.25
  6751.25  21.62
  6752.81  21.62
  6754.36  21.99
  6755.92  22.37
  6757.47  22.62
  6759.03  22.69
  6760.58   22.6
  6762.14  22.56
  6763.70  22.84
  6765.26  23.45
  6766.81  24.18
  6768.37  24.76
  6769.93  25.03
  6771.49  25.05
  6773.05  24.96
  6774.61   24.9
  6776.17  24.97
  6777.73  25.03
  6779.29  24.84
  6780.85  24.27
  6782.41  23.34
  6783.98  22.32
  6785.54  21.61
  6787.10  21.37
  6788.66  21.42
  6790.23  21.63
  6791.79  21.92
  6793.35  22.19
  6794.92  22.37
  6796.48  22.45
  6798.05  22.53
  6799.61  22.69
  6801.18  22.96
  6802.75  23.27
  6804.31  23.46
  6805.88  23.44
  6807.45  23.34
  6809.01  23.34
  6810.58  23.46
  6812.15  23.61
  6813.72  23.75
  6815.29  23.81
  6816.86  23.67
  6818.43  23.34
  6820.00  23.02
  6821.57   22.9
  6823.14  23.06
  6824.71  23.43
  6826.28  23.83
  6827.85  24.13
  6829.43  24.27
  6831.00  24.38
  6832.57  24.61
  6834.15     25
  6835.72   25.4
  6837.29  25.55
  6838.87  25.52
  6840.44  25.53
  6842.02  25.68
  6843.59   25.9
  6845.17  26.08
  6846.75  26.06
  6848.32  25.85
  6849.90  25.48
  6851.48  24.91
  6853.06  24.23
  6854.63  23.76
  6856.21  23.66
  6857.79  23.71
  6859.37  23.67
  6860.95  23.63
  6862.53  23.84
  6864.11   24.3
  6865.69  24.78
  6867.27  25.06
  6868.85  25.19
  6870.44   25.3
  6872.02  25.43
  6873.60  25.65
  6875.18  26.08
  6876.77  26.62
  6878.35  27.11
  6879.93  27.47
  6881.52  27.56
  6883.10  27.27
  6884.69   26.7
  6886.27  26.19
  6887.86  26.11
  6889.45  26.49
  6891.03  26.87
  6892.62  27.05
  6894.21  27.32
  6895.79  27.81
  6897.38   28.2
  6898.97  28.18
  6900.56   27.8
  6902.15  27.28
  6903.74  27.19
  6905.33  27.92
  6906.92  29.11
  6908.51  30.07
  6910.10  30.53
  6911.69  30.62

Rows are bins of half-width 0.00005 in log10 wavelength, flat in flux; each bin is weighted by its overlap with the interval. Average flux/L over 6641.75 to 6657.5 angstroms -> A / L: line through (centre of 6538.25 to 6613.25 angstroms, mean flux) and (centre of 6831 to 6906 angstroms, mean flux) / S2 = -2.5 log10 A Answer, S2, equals 0.191 mag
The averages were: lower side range 35.5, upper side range 25.9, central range 27.7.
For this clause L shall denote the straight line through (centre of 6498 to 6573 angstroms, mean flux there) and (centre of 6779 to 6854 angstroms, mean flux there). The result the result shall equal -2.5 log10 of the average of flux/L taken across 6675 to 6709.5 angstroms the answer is 0.21 mag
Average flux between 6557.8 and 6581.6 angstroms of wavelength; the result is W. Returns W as 35.2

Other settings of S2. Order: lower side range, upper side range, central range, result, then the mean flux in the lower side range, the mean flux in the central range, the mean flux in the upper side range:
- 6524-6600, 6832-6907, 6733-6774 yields 0.27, 36.5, 23.2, 25.9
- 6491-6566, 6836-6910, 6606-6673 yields 0.15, 36.7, 29.1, 26.2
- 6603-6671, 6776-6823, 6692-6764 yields 0.13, 29.4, 23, 23.1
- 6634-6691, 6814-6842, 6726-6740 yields 0.16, 26.5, 22.1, 24.2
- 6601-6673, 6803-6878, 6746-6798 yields 0.14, 29.4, 23.1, 24.5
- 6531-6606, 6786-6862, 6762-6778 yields 0.09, 36.1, 24.4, 23.8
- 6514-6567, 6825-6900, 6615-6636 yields 0.14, 37.9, 30.6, 25.6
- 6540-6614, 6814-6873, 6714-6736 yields 0.34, 35.3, 21.5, 24.5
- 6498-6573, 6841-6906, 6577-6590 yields 0.04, 37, 34.1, 26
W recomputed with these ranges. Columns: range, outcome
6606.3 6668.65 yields 29.2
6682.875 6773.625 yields 23.1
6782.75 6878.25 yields 24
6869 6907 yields 27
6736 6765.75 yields 22.8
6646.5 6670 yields 26.3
